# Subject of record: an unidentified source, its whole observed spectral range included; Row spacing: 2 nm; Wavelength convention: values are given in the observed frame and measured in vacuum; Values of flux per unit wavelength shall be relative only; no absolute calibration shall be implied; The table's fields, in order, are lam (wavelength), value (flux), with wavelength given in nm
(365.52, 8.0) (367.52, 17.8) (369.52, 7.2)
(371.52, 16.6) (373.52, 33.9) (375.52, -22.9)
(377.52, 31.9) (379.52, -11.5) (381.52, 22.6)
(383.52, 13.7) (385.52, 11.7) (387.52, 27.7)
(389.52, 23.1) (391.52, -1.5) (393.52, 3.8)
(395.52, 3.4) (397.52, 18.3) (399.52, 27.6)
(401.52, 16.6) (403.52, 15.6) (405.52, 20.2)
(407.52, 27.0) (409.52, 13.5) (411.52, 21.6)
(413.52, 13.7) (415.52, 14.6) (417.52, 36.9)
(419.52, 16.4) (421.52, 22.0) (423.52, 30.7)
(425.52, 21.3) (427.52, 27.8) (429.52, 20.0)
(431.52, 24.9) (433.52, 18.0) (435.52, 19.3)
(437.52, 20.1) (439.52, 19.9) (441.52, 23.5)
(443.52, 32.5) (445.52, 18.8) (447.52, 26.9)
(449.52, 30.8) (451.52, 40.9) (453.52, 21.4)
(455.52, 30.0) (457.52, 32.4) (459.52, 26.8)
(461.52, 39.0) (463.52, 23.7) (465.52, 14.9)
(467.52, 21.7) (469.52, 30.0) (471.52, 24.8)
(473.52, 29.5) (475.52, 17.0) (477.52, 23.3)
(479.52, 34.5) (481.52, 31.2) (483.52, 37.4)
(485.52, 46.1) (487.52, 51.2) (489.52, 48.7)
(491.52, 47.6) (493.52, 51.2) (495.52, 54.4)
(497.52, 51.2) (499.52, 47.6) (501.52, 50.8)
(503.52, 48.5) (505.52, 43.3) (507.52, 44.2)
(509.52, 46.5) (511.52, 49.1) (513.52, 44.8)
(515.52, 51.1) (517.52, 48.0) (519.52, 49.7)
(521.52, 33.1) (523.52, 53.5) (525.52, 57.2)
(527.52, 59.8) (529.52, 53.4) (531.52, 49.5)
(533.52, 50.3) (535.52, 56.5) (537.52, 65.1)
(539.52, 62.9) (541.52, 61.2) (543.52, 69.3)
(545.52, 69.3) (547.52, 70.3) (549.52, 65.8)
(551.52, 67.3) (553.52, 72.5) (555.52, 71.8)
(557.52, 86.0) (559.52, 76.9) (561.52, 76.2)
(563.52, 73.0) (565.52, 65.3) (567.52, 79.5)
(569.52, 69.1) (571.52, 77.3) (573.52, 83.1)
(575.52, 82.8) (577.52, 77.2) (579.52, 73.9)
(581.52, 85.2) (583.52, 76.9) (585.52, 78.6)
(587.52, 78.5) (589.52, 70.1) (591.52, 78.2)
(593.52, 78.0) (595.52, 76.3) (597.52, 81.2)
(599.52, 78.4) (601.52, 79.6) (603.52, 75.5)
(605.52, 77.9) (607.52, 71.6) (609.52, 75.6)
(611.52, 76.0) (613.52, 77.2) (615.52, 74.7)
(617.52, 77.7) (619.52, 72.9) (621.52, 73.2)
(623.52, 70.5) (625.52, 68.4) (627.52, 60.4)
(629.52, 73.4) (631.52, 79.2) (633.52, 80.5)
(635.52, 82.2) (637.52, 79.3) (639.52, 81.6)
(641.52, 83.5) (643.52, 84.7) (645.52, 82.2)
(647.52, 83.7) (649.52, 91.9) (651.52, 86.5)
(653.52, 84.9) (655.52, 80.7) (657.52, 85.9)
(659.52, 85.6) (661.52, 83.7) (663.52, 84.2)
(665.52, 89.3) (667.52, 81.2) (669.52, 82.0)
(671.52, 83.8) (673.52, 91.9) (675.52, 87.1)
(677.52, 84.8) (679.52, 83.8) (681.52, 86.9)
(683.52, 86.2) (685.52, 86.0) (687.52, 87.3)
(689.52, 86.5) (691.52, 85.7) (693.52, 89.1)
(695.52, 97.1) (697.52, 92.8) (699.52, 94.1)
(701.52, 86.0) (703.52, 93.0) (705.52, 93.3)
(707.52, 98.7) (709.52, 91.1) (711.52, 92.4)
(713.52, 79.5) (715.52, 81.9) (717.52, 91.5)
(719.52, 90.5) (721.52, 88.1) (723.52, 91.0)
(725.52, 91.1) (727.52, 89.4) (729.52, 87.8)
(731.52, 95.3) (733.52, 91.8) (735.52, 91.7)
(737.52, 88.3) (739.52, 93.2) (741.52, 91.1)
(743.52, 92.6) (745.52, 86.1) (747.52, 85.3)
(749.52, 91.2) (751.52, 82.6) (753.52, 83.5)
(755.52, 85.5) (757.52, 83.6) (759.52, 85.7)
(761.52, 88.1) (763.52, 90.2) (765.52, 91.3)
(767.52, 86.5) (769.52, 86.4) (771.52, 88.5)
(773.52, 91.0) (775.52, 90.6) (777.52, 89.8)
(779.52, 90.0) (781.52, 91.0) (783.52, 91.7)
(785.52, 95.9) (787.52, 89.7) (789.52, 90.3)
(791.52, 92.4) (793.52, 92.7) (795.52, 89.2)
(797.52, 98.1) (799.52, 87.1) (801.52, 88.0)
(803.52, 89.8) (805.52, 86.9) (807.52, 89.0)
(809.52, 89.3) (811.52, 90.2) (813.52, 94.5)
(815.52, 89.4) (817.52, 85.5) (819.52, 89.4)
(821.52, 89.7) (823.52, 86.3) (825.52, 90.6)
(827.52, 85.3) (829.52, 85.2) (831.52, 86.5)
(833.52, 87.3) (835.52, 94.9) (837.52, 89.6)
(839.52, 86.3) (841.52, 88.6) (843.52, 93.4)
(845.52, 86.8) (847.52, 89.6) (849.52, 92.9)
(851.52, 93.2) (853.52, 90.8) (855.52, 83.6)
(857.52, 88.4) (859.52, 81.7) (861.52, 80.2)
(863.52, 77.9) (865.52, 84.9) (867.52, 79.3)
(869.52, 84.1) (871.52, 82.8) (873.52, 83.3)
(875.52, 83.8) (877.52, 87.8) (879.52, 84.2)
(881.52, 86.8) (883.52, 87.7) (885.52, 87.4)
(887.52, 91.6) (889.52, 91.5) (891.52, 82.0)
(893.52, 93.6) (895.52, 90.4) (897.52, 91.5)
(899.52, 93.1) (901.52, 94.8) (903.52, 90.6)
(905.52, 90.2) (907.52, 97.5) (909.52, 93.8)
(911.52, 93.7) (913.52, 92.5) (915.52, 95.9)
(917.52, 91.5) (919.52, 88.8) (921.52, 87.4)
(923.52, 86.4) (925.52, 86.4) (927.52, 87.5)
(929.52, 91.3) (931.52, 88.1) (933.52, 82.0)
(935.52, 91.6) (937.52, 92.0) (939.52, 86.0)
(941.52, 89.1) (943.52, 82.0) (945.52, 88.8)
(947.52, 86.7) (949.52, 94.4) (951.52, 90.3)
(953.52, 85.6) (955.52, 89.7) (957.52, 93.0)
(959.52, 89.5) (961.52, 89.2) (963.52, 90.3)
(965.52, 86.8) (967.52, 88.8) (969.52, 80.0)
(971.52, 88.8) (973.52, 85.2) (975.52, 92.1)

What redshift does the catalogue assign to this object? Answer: 0.212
